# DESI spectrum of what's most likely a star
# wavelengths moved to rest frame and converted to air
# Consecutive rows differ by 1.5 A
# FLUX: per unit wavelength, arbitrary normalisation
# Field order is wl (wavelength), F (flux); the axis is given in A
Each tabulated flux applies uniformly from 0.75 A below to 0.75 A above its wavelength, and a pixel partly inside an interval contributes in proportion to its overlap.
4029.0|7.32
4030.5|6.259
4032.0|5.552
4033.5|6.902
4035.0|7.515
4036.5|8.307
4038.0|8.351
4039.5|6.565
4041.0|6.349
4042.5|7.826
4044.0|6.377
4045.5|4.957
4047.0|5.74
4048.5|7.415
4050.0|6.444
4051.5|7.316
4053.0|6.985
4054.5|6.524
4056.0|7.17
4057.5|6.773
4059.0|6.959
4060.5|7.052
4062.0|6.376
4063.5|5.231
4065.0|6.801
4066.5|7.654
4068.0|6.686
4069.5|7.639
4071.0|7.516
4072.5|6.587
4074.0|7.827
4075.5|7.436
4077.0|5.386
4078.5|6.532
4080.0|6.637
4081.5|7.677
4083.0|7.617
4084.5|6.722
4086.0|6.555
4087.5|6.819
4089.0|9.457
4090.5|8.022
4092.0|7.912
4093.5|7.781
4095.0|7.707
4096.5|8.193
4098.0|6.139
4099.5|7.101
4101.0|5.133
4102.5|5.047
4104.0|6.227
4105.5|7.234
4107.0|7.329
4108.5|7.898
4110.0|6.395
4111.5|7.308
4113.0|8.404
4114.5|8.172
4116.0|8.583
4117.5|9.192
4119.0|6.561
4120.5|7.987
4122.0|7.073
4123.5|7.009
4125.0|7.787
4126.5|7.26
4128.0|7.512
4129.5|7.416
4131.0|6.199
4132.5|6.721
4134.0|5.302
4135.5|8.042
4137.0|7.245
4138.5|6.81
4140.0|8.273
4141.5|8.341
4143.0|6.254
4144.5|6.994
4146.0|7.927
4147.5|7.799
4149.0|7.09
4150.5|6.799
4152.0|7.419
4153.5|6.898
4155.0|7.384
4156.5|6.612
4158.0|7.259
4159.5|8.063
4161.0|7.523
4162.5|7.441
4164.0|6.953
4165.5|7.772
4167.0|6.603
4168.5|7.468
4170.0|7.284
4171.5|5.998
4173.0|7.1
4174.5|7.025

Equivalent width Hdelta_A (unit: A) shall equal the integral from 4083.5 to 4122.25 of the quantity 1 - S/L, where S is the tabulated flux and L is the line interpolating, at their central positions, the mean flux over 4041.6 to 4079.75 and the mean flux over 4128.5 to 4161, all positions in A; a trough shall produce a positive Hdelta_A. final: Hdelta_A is -2.0 A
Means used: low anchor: 6.76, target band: 7.35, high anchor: 7.19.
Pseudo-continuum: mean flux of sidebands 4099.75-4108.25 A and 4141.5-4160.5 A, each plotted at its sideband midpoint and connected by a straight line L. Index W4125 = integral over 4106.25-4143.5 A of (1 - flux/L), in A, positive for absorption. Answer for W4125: -3.7 A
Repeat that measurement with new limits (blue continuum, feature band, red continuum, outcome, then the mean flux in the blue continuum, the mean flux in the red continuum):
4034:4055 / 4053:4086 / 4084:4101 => 1.3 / 6.91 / 7.4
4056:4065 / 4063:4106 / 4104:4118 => 0.5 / 6.56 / 7.72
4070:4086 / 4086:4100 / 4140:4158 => -1.2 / 6.98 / 7.27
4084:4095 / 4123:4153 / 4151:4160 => 0.5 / 7.64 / 7.24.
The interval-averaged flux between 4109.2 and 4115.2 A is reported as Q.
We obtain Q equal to 7.57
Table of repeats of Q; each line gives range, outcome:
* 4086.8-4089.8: 8.16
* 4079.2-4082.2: 7.14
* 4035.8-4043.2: 7.47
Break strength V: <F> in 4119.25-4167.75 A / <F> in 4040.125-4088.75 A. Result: 1.06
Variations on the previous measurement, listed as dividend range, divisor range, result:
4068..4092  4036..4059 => 1.05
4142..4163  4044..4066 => 1.11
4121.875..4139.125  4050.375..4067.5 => 1.03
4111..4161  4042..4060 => 1.10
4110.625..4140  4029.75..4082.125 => 1.09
